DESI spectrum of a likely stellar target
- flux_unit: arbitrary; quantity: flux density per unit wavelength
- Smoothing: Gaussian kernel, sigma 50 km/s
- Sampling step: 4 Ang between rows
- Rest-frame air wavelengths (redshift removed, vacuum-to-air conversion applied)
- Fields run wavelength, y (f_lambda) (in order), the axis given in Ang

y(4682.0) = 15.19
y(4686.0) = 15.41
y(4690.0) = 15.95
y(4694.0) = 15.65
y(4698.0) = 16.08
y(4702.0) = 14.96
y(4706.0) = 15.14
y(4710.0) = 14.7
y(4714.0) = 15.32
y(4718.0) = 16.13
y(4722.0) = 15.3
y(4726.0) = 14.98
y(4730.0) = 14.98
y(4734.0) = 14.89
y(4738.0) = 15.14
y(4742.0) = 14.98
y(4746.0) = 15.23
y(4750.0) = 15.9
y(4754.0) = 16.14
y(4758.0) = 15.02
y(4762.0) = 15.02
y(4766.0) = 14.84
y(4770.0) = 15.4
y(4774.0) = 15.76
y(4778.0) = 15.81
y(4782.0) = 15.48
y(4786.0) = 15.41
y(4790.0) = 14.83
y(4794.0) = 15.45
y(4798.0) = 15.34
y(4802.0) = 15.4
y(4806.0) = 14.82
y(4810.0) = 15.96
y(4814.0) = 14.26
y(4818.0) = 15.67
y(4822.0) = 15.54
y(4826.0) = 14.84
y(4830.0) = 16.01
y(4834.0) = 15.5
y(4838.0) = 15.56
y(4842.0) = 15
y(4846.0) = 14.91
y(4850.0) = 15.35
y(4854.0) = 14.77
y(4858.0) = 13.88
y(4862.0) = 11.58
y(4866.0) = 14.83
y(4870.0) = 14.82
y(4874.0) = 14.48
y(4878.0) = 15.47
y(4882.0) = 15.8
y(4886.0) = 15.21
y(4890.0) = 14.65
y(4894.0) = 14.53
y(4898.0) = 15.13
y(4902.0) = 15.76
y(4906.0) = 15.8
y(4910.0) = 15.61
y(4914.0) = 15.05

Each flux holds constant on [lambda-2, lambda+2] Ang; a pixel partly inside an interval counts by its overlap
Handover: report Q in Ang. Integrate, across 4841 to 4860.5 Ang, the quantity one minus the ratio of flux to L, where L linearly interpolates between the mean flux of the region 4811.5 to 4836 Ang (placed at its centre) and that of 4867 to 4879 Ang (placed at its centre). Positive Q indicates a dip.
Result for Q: 0.50 Ang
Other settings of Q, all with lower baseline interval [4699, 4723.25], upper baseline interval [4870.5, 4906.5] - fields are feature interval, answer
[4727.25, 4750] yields 0.23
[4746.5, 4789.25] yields -0.56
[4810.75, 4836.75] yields -0.23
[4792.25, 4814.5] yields -0.06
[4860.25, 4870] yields 1.03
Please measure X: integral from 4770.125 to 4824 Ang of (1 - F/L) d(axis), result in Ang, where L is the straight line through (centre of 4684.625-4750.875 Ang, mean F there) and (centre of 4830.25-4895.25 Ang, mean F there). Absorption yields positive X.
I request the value -1.2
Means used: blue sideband 15.3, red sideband 14.8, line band 15.4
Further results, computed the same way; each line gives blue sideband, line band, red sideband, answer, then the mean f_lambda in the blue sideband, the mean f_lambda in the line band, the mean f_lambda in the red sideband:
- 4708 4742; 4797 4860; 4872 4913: 0.2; 15.2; 15.2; 15.2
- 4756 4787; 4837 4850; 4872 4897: 0.0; 15.3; 15.2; 15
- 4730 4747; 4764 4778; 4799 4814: -0.2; 15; 15.4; 15.2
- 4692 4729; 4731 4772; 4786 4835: 0.2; 15.4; 15.2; 15.3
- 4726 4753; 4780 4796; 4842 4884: -0.3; 15.2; 15.3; 14.6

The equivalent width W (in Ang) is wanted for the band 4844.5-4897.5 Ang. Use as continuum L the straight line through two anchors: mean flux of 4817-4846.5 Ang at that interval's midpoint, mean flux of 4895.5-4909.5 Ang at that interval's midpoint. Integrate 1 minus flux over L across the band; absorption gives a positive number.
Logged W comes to 2.82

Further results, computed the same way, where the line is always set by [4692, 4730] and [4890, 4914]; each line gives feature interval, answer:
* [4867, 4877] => 0.4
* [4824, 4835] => -0.1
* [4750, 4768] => 0.0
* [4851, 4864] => 1.5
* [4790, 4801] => 0.0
